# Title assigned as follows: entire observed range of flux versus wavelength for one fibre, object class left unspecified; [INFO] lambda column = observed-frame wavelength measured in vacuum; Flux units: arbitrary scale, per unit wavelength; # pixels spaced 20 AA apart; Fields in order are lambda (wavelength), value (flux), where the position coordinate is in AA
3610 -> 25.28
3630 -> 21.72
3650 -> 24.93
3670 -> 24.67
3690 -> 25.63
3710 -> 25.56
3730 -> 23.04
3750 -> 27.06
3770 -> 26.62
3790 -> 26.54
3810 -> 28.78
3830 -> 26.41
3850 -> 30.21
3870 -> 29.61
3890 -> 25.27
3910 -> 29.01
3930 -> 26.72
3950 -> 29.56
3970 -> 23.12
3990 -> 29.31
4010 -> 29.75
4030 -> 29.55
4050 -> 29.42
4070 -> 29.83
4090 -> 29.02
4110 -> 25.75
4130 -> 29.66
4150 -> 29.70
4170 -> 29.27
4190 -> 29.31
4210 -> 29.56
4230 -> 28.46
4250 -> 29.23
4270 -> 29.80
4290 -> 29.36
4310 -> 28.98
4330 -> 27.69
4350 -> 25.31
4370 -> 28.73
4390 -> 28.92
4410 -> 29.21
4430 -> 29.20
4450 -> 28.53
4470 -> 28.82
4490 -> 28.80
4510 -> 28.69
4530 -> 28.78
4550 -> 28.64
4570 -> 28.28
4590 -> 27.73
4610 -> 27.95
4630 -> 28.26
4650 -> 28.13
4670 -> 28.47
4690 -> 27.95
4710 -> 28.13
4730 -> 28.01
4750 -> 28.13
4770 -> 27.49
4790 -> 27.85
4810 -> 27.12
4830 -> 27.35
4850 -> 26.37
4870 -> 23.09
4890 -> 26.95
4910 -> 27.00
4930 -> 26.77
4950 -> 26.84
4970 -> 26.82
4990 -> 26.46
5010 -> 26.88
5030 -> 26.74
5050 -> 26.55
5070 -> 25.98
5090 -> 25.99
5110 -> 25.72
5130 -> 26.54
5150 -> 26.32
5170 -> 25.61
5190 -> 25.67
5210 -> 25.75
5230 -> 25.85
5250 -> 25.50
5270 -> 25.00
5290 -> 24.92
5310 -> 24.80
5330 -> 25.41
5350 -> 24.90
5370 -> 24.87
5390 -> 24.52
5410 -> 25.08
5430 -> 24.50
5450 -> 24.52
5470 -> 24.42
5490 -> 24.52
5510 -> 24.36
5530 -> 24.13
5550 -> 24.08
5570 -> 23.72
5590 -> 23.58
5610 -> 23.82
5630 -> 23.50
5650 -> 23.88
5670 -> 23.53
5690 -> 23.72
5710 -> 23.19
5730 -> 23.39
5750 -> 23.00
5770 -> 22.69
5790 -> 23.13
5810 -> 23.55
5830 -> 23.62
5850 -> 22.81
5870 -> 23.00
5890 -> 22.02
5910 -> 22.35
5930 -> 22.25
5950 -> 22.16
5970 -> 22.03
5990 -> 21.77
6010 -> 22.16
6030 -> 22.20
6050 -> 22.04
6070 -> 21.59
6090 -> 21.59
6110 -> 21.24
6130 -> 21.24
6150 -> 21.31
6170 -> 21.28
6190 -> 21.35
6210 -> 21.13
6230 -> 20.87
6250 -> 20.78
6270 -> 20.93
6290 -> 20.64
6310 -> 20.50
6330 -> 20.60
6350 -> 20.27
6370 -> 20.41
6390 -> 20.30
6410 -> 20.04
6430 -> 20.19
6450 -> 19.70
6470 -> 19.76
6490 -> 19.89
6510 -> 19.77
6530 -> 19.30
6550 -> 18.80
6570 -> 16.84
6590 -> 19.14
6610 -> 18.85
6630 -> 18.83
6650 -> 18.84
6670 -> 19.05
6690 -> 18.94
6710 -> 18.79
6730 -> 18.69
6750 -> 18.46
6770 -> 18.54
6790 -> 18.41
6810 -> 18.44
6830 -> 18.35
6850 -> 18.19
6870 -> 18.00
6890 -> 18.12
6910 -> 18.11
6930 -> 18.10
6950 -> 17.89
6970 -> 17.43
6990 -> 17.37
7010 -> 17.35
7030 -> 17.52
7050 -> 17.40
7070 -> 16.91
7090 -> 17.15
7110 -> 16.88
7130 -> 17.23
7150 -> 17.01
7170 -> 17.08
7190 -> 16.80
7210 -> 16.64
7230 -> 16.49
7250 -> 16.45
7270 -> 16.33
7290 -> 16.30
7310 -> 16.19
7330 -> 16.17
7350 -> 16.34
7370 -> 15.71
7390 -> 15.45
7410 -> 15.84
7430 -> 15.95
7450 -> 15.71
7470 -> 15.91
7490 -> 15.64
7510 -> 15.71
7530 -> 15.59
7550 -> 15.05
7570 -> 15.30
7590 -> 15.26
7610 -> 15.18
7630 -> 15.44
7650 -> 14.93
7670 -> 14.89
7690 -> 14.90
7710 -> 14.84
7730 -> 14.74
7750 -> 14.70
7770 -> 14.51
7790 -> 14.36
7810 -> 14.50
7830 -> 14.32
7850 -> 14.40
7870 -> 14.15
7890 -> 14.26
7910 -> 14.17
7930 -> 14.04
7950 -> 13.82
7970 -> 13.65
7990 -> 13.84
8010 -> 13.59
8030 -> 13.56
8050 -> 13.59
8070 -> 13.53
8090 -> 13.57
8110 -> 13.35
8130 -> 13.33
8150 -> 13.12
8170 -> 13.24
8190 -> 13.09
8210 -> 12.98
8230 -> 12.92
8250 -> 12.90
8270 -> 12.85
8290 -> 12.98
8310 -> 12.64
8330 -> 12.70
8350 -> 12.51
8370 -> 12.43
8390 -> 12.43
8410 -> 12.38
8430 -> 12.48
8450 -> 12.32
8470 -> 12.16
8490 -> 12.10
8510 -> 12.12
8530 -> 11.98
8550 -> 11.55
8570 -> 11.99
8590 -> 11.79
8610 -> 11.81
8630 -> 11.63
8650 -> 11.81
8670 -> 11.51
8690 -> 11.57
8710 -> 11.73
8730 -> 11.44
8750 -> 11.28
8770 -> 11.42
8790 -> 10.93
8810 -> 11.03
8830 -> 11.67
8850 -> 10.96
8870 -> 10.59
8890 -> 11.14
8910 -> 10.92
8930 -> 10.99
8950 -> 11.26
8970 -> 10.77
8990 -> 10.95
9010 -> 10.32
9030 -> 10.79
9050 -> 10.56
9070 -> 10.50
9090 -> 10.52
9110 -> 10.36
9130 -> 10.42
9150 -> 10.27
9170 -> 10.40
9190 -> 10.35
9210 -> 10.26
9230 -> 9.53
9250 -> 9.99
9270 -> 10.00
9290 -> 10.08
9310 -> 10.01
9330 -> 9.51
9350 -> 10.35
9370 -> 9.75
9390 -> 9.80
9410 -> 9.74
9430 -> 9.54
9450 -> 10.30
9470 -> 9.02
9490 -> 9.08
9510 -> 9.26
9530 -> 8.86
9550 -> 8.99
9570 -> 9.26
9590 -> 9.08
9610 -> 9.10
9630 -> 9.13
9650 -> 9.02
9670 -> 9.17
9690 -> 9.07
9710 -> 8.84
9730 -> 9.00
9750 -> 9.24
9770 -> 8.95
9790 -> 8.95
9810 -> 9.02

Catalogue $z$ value 0.000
